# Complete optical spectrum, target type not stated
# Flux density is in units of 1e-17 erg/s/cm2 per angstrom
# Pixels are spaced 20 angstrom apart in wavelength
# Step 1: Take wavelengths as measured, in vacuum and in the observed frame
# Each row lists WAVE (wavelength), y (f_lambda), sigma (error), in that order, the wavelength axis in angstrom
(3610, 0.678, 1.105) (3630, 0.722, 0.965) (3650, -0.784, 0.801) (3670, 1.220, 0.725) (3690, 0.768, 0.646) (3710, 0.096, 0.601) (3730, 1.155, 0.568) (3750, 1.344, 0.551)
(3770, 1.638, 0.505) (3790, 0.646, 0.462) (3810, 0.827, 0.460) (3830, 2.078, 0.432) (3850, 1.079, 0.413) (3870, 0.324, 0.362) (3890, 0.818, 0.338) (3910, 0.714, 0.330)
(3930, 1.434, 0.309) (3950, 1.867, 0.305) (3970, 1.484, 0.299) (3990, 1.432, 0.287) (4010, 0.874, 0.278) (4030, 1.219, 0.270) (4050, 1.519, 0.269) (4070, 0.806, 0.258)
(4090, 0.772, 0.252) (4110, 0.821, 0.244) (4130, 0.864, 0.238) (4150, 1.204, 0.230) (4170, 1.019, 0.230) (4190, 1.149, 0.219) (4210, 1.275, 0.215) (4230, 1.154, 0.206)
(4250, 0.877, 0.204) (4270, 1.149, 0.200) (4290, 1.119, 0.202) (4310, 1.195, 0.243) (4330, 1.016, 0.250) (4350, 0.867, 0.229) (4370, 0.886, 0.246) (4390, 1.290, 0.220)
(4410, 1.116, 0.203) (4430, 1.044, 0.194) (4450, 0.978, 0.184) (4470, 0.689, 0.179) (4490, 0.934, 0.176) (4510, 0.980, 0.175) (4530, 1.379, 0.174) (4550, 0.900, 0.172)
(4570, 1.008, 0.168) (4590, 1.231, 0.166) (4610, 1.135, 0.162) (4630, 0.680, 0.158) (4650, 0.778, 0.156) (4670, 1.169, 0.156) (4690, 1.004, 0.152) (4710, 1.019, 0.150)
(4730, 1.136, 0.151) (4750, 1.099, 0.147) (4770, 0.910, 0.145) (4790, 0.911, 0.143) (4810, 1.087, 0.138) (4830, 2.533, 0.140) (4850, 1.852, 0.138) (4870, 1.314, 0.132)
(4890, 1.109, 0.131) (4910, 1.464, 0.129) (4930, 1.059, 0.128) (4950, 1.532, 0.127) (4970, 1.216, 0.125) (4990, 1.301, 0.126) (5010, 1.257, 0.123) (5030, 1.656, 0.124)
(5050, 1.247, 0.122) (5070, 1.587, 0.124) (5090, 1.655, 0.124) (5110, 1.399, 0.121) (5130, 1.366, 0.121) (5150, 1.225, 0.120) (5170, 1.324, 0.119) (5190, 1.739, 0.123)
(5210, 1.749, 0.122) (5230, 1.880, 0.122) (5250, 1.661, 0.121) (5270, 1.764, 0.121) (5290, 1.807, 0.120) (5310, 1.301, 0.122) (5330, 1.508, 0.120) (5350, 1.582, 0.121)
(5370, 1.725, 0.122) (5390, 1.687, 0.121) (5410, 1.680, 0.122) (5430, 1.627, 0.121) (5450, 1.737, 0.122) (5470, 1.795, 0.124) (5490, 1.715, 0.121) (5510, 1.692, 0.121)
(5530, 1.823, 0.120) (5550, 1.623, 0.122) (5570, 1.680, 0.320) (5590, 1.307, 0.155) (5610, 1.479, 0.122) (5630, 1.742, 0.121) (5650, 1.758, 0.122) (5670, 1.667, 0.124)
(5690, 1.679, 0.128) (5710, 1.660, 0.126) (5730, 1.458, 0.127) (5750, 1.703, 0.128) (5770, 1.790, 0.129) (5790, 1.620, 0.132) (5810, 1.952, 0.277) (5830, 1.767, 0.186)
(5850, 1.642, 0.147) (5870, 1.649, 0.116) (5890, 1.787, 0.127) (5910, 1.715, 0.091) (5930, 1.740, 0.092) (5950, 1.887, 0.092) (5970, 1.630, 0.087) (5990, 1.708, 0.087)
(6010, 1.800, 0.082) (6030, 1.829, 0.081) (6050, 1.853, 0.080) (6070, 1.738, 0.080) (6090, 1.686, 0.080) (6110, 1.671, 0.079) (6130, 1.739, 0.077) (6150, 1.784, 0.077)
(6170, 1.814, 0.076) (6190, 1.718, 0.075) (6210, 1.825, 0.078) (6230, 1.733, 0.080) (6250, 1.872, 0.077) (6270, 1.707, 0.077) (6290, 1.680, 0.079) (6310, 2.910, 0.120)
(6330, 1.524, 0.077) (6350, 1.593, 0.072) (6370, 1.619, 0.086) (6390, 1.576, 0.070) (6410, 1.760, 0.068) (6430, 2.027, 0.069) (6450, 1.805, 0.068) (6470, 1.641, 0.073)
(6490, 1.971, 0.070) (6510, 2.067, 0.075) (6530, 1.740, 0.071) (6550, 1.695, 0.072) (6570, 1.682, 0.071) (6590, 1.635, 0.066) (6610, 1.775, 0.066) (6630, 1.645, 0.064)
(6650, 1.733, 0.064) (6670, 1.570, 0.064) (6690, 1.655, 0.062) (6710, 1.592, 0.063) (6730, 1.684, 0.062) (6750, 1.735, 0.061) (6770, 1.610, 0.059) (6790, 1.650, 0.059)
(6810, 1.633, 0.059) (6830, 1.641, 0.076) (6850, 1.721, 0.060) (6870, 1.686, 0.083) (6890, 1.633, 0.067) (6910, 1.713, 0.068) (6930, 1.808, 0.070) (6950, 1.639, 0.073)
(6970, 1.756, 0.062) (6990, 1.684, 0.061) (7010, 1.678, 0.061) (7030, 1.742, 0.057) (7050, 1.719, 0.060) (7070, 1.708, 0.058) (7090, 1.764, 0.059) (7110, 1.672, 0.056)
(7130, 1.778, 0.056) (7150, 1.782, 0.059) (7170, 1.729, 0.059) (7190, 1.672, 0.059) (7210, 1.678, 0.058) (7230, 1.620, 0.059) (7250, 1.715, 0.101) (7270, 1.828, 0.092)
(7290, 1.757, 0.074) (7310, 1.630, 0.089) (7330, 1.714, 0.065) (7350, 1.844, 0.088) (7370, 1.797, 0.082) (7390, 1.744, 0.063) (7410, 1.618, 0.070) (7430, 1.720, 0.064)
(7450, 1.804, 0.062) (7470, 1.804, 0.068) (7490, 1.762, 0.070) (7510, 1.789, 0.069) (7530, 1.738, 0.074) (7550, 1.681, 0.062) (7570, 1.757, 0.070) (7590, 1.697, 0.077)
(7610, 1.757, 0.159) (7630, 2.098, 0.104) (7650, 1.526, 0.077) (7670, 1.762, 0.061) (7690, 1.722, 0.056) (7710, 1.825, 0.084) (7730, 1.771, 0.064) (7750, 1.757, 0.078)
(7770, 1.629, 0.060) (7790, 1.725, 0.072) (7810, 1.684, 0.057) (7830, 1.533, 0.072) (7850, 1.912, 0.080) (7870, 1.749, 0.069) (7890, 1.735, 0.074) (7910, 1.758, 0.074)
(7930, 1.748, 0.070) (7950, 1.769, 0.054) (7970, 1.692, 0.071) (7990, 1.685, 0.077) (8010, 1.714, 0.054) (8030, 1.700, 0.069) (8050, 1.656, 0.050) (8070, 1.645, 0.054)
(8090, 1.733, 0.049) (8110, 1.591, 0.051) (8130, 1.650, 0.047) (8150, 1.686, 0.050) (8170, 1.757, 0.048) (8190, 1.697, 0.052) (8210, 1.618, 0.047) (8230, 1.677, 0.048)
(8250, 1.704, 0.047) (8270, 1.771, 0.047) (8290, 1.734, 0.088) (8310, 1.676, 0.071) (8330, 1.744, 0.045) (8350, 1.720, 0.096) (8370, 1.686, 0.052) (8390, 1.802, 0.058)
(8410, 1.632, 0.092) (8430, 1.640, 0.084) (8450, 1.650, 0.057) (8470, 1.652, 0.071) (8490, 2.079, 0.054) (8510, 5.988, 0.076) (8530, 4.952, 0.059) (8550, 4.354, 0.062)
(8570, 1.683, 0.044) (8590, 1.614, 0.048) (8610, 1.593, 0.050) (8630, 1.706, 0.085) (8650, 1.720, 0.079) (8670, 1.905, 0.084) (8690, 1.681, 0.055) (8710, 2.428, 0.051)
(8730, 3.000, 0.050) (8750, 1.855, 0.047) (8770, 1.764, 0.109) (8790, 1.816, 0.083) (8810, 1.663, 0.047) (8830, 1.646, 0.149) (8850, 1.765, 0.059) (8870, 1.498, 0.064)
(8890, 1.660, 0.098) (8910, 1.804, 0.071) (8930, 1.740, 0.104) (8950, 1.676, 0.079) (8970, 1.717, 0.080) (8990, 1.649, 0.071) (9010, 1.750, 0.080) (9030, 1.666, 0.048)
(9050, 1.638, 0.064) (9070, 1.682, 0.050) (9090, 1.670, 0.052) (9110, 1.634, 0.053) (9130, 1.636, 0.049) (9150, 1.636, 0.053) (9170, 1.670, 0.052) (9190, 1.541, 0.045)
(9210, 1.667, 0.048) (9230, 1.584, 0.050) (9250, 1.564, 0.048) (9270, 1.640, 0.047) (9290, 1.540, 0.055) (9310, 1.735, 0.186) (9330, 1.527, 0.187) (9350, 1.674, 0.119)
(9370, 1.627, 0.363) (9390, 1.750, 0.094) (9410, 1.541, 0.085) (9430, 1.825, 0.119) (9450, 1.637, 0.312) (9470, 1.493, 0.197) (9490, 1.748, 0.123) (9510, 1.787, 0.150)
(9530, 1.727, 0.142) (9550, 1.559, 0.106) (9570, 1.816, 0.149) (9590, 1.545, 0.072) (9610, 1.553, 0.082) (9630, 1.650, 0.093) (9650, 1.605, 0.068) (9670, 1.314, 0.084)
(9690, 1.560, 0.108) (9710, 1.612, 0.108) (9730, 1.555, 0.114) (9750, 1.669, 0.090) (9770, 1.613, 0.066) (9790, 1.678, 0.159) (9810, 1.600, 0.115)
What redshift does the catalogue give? 0.298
